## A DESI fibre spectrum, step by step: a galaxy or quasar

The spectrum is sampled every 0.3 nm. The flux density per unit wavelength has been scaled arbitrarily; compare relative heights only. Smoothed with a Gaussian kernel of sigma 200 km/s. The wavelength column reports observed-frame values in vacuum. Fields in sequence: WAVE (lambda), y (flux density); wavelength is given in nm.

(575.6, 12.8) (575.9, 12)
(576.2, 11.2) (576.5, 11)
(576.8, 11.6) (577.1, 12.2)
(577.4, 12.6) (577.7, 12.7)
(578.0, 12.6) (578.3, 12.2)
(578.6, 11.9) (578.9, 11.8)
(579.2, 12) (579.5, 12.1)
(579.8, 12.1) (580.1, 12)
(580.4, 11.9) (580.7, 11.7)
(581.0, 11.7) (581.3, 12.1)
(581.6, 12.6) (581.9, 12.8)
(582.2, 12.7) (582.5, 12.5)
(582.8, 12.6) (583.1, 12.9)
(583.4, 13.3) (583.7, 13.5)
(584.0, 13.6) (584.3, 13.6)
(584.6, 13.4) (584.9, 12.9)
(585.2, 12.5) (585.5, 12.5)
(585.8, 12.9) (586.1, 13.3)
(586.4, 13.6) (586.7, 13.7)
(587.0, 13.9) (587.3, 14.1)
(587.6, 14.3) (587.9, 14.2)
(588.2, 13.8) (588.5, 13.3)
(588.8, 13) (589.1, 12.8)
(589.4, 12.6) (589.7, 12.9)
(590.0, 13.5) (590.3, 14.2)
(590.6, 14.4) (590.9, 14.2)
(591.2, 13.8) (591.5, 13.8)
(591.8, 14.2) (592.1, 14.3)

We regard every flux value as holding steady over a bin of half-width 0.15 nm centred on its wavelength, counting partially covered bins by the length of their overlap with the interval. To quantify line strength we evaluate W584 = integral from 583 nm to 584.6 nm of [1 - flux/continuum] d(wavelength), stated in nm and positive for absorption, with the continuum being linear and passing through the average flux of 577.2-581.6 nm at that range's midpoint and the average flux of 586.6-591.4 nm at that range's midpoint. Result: -0.07 nm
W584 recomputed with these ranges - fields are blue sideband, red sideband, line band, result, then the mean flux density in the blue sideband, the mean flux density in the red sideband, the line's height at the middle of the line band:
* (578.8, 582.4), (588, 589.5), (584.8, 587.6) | -0.107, 12.1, 13.2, 12.8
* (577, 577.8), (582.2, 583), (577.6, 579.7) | 0.060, 12.5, 12.6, 12.5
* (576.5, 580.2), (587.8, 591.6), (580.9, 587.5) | -0.097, 12.1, 13.6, 12.9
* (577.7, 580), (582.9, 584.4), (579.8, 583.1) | 0.132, 12.1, 13.3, 12.8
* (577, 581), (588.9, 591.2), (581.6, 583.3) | -0.020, 12.1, 13.5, 12.6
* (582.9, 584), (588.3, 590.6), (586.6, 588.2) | -0.091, 13.3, 13.3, 13.3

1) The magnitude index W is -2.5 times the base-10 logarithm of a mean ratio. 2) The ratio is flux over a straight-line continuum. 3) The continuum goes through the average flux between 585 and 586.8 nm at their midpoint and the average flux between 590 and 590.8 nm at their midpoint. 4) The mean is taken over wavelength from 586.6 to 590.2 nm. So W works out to 0.01 mag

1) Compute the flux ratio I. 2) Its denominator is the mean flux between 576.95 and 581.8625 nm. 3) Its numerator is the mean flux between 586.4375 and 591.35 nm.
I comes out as 1.1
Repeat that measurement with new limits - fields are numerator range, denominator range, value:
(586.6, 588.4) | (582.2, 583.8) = 1.08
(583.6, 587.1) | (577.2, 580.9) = 1.09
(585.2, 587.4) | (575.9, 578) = 1.12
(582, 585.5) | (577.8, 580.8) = 1.08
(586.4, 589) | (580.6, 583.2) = 1.11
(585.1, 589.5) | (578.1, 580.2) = 1.11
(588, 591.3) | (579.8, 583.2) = 1.10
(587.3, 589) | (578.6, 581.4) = 1.15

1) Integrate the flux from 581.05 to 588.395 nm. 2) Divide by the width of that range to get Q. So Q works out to 13.2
